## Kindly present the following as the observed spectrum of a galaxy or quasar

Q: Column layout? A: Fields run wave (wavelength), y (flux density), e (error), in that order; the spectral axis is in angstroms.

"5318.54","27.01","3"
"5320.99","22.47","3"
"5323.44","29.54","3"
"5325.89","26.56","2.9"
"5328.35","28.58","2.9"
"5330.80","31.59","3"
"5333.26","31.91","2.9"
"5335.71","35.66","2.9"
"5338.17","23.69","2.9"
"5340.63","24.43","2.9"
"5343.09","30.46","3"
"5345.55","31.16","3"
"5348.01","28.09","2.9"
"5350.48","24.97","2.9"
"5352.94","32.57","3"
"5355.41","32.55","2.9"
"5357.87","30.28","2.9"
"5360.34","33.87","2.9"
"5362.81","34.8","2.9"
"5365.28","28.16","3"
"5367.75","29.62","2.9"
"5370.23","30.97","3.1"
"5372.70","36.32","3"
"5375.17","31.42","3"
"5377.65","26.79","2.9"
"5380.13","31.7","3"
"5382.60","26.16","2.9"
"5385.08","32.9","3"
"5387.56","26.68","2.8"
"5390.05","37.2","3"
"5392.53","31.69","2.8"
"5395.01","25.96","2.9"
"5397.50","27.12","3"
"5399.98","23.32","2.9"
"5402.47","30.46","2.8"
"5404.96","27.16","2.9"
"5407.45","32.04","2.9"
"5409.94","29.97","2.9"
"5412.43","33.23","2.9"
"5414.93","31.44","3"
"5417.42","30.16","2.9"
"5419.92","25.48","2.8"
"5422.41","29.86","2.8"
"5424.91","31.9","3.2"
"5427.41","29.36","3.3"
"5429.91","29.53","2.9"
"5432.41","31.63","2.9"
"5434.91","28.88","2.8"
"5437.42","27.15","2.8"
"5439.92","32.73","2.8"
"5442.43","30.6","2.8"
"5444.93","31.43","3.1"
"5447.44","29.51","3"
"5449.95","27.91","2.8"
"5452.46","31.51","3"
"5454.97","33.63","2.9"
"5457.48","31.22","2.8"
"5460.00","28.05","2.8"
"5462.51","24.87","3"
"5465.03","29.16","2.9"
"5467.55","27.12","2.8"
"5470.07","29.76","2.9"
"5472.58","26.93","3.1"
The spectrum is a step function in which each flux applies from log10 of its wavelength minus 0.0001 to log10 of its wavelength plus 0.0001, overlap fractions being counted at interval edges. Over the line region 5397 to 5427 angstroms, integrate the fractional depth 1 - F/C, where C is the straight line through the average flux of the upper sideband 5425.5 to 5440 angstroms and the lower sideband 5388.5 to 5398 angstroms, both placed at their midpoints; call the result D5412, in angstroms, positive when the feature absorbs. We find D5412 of 0.8 angstroms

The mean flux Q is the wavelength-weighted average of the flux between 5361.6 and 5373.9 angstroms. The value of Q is 31.9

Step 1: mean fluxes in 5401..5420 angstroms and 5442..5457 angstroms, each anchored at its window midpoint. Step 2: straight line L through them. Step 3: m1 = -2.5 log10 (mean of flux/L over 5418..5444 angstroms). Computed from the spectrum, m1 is 0.03 mag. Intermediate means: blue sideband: 30.2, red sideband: 30.8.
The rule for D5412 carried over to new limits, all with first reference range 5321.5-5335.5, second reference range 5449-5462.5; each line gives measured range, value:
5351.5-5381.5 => -1.7 angstroms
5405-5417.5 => -0.5 angstroms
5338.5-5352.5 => 0.9 angstroms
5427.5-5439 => 0.2 angstroms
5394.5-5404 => 1.0 angstroms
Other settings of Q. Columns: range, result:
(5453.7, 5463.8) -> 29.4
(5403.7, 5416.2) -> 30.8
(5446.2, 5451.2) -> 28.7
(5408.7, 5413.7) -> 31.6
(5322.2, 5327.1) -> 28.1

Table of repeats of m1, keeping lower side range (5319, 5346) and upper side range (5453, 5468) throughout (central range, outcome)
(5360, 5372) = -0.099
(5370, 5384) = -0.064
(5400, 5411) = -0.008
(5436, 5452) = -0.030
